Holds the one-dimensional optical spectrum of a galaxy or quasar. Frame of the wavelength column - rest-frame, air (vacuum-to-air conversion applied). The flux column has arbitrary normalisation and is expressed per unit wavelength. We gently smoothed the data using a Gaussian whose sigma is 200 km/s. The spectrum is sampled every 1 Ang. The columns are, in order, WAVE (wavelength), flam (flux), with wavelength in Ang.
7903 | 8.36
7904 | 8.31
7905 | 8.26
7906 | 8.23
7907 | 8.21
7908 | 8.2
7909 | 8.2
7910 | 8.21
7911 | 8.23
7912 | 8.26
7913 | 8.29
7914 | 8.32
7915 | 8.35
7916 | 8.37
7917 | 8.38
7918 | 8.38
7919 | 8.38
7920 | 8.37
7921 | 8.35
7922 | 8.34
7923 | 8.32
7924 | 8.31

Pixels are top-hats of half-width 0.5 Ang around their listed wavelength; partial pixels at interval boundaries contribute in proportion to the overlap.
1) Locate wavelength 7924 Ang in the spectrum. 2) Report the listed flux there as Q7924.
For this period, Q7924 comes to 8.31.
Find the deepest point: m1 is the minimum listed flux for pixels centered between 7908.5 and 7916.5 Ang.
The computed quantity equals 8.2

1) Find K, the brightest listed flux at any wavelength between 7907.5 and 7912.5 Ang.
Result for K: 8.26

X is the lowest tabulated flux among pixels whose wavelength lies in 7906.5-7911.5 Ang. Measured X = 8.2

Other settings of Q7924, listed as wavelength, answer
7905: 8.26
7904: 8.31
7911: 8.23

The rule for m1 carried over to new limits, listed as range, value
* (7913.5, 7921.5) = 8.32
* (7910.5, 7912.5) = 8.23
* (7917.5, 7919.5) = 8.38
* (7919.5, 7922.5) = 8.34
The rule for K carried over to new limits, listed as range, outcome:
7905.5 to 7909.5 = 8.23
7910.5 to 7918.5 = 8.38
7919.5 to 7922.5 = 8.37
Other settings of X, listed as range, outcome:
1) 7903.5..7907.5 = 8.21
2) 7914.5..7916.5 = 8.35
